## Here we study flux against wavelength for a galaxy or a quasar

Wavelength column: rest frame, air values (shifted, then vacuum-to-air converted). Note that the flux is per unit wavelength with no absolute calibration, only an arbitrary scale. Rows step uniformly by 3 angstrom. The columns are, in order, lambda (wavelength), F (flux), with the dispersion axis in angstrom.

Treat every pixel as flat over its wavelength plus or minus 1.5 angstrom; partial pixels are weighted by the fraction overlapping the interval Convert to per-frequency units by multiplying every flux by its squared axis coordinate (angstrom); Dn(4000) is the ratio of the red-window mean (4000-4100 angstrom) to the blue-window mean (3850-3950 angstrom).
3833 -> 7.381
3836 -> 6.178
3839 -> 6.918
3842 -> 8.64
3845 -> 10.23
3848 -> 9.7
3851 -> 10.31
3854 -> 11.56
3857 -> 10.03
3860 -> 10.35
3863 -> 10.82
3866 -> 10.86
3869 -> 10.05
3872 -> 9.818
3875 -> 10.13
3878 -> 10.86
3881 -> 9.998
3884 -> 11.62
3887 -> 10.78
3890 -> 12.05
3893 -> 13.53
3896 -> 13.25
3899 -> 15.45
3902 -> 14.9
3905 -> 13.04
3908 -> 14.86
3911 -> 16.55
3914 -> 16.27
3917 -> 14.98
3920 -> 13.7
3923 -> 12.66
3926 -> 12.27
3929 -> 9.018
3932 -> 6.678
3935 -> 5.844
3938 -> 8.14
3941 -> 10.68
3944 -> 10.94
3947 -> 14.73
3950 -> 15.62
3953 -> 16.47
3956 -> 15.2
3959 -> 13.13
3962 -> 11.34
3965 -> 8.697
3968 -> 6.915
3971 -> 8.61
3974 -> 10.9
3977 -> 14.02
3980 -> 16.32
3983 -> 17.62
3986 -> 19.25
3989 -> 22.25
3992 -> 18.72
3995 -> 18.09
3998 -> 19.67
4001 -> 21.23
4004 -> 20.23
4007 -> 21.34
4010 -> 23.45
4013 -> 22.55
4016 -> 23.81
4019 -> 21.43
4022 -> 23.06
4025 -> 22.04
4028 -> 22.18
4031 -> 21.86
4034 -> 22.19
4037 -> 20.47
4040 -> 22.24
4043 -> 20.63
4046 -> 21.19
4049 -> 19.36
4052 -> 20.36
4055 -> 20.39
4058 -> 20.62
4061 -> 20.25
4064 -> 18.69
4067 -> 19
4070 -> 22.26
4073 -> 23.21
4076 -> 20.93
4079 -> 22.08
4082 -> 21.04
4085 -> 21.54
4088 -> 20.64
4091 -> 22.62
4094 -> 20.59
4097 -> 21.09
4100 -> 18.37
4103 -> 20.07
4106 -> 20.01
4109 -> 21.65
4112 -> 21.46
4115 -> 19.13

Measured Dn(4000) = 1.95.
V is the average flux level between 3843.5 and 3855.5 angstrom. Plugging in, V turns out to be 10.5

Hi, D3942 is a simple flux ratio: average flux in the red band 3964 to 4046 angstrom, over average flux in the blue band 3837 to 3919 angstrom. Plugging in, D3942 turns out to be 1.62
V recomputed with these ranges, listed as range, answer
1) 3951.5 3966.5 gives 13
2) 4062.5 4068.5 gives 18.8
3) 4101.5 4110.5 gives 20.6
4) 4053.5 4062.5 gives 20.4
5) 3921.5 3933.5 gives 10.2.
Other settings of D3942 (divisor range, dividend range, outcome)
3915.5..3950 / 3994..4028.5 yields 1.95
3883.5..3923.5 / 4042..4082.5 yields 1.49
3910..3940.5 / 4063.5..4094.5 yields 1.85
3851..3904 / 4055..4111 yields 1.81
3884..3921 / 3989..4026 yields 1.52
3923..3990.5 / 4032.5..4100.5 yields 1.67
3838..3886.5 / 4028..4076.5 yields 2.06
